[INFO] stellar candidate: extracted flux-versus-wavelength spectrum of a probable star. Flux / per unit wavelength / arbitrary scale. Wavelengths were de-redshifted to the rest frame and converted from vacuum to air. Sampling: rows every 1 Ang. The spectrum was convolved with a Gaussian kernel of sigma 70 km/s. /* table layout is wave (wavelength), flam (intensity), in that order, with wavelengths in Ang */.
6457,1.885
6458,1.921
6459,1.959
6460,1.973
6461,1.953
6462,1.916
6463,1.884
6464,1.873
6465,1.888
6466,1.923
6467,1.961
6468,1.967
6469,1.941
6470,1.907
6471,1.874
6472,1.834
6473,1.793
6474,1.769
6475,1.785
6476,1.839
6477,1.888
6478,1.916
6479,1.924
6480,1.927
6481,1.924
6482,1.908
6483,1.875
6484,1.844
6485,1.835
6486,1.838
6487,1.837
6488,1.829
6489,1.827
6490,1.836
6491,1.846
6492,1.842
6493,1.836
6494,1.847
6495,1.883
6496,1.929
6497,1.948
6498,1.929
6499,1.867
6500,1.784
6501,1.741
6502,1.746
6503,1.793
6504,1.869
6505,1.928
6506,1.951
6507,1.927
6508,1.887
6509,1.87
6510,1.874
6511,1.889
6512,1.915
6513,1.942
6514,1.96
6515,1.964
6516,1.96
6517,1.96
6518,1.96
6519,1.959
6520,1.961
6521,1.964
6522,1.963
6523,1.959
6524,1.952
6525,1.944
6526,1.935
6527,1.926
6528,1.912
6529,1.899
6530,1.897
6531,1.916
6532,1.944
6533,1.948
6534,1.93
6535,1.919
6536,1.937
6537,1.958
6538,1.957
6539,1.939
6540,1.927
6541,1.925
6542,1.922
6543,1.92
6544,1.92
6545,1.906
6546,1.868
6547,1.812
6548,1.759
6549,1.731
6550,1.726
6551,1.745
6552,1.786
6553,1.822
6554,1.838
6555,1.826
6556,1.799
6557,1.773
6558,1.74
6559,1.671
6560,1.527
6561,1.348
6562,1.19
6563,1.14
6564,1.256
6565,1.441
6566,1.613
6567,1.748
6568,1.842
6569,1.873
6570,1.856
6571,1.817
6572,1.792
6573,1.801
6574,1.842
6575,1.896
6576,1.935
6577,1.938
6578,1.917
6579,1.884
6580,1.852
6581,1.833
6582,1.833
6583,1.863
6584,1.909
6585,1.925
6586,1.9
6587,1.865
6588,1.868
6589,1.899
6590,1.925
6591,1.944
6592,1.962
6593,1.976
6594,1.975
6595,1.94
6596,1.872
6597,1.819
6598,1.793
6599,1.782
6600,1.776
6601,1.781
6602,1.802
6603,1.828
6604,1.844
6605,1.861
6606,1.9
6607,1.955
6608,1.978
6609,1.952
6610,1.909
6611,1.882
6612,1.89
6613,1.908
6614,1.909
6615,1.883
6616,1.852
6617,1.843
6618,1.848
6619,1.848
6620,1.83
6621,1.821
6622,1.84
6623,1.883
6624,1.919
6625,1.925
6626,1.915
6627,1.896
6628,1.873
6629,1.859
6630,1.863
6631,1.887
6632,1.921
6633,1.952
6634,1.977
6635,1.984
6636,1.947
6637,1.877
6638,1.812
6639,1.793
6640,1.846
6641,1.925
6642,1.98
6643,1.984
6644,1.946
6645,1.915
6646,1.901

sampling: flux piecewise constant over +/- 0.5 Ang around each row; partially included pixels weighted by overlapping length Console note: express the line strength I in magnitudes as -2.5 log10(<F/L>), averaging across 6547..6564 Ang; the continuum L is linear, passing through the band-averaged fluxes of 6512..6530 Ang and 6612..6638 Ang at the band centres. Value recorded 0.172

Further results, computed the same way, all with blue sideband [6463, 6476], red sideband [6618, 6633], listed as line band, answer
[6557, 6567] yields 0.27 mag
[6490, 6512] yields 0.01 mag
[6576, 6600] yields -0.01 mag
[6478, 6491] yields 0.00 mag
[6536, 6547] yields -0.02 mag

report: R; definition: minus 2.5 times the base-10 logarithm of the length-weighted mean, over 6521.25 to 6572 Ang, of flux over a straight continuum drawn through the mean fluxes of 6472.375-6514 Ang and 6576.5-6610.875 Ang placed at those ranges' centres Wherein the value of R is 0.05 mag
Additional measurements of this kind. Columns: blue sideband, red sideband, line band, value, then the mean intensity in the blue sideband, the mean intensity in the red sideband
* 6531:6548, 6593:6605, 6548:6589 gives 0.077 mag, 1.92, 1.84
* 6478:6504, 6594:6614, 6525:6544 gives -0.038 mag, 1.86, 1.87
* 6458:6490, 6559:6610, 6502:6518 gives -0.030 mag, 1.88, 1.8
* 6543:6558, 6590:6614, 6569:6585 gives -0.011 mag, 1.81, 1.89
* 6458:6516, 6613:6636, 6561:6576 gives 0.145 mag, 1.88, 1.89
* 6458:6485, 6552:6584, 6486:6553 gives -0.046 mag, 1.89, 1.73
